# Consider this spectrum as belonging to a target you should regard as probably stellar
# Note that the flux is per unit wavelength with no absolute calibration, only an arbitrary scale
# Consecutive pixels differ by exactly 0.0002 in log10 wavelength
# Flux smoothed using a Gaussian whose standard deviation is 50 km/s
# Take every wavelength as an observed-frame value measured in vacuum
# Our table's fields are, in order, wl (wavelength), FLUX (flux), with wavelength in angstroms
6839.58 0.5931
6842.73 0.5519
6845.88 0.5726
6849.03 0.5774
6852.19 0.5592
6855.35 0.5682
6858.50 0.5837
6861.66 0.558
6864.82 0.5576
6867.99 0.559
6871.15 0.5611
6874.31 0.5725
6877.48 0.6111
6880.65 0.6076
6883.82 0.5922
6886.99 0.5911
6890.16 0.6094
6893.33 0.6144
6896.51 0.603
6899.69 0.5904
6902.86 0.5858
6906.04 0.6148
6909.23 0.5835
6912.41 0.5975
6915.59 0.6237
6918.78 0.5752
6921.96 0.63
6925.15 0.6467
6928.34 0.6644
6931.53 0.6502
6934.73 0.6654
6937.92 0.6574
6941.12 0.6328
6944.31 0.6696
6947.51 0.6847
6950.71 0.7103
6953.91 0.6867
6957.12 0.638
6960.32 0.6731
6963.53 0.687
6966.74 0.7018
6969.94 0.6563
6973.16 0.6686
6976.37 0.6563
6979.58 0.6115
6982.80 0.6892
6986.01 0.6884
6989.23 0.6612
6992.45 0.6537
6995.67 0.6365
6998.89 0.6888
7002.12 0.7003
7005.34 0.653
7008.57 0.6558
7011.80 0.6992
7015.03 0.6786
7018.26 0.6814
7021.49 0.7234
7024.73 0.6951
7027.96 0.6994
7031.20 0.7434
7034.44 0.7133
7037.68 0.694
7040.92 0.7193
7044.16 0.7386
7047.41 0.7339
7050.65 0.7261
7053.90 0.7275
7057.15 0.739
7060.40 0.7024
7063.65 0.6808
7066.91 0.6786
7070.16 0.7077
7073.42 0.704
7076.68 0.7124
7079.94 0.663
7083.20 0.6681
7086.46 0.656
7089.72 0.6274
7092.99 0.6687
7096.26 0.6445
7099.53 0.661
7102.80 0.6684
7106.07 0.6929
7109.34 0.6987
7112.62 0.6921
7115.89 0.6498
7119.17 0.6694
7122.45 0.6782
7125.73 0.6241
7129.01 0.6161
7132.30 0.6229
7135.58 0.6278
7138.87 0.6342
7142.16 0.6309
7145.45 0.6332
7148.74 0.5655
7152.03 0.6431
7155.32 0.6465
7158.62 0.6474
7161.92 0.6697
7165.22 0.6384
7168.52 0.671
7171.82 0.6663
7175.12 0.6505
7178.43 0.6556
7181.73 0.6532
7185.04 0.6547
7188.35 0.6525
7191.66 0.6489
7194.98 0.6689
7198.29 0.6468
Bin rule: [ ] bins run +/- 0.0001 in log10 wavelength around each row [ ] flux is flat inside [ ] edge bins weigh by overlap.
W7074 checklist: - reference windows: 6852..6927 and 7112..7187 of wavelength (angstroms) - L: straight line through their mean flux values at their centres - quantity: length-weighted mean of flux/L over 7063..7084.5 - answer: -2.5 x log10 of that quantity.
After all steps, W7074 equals -0.10 mag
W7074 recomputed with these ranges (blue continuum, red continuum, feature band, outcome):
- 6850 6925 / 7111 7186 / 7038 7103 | -0.10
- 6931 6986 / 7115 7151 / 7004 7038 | -0.06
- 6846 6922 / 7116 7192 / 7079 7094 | -0.04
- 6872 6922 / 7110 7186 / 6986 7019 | -0.09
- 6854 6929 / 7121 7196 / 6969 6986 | -0.08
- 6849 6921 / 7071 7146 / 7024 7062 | -0.13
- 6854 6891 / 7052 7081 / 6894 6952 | -0.03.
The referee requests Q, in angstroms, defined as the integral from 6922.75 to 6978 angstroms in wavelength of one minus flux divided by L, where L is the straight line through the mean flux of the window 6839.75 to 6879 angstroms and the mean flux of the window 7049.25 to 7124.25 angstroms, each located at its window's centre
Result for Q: -4.6 angstroms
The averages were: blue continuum 0.57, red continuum 0.683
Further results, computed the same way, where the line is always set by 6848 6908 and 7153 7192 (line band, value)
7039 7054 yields -2.5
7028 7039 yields -1.6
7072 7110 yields -2.1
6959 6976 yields -2.0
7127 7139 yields 0.4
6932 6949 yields -1.7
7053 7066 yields -1.7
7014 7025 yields -1.4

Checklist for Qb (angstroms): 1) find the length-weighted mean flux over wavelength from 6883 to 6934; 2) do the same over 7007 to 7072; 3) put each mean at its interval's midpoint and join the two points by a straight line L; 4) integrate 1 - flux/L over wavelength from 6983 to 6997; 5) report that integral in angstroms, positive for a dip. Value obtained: 0.2 angstroms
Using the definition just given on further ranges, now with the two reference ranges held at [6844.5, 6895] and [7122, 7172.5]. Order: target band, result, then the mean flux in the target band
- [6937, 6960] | -2.78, 0.669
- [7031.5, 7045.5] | -2.35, 0.719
